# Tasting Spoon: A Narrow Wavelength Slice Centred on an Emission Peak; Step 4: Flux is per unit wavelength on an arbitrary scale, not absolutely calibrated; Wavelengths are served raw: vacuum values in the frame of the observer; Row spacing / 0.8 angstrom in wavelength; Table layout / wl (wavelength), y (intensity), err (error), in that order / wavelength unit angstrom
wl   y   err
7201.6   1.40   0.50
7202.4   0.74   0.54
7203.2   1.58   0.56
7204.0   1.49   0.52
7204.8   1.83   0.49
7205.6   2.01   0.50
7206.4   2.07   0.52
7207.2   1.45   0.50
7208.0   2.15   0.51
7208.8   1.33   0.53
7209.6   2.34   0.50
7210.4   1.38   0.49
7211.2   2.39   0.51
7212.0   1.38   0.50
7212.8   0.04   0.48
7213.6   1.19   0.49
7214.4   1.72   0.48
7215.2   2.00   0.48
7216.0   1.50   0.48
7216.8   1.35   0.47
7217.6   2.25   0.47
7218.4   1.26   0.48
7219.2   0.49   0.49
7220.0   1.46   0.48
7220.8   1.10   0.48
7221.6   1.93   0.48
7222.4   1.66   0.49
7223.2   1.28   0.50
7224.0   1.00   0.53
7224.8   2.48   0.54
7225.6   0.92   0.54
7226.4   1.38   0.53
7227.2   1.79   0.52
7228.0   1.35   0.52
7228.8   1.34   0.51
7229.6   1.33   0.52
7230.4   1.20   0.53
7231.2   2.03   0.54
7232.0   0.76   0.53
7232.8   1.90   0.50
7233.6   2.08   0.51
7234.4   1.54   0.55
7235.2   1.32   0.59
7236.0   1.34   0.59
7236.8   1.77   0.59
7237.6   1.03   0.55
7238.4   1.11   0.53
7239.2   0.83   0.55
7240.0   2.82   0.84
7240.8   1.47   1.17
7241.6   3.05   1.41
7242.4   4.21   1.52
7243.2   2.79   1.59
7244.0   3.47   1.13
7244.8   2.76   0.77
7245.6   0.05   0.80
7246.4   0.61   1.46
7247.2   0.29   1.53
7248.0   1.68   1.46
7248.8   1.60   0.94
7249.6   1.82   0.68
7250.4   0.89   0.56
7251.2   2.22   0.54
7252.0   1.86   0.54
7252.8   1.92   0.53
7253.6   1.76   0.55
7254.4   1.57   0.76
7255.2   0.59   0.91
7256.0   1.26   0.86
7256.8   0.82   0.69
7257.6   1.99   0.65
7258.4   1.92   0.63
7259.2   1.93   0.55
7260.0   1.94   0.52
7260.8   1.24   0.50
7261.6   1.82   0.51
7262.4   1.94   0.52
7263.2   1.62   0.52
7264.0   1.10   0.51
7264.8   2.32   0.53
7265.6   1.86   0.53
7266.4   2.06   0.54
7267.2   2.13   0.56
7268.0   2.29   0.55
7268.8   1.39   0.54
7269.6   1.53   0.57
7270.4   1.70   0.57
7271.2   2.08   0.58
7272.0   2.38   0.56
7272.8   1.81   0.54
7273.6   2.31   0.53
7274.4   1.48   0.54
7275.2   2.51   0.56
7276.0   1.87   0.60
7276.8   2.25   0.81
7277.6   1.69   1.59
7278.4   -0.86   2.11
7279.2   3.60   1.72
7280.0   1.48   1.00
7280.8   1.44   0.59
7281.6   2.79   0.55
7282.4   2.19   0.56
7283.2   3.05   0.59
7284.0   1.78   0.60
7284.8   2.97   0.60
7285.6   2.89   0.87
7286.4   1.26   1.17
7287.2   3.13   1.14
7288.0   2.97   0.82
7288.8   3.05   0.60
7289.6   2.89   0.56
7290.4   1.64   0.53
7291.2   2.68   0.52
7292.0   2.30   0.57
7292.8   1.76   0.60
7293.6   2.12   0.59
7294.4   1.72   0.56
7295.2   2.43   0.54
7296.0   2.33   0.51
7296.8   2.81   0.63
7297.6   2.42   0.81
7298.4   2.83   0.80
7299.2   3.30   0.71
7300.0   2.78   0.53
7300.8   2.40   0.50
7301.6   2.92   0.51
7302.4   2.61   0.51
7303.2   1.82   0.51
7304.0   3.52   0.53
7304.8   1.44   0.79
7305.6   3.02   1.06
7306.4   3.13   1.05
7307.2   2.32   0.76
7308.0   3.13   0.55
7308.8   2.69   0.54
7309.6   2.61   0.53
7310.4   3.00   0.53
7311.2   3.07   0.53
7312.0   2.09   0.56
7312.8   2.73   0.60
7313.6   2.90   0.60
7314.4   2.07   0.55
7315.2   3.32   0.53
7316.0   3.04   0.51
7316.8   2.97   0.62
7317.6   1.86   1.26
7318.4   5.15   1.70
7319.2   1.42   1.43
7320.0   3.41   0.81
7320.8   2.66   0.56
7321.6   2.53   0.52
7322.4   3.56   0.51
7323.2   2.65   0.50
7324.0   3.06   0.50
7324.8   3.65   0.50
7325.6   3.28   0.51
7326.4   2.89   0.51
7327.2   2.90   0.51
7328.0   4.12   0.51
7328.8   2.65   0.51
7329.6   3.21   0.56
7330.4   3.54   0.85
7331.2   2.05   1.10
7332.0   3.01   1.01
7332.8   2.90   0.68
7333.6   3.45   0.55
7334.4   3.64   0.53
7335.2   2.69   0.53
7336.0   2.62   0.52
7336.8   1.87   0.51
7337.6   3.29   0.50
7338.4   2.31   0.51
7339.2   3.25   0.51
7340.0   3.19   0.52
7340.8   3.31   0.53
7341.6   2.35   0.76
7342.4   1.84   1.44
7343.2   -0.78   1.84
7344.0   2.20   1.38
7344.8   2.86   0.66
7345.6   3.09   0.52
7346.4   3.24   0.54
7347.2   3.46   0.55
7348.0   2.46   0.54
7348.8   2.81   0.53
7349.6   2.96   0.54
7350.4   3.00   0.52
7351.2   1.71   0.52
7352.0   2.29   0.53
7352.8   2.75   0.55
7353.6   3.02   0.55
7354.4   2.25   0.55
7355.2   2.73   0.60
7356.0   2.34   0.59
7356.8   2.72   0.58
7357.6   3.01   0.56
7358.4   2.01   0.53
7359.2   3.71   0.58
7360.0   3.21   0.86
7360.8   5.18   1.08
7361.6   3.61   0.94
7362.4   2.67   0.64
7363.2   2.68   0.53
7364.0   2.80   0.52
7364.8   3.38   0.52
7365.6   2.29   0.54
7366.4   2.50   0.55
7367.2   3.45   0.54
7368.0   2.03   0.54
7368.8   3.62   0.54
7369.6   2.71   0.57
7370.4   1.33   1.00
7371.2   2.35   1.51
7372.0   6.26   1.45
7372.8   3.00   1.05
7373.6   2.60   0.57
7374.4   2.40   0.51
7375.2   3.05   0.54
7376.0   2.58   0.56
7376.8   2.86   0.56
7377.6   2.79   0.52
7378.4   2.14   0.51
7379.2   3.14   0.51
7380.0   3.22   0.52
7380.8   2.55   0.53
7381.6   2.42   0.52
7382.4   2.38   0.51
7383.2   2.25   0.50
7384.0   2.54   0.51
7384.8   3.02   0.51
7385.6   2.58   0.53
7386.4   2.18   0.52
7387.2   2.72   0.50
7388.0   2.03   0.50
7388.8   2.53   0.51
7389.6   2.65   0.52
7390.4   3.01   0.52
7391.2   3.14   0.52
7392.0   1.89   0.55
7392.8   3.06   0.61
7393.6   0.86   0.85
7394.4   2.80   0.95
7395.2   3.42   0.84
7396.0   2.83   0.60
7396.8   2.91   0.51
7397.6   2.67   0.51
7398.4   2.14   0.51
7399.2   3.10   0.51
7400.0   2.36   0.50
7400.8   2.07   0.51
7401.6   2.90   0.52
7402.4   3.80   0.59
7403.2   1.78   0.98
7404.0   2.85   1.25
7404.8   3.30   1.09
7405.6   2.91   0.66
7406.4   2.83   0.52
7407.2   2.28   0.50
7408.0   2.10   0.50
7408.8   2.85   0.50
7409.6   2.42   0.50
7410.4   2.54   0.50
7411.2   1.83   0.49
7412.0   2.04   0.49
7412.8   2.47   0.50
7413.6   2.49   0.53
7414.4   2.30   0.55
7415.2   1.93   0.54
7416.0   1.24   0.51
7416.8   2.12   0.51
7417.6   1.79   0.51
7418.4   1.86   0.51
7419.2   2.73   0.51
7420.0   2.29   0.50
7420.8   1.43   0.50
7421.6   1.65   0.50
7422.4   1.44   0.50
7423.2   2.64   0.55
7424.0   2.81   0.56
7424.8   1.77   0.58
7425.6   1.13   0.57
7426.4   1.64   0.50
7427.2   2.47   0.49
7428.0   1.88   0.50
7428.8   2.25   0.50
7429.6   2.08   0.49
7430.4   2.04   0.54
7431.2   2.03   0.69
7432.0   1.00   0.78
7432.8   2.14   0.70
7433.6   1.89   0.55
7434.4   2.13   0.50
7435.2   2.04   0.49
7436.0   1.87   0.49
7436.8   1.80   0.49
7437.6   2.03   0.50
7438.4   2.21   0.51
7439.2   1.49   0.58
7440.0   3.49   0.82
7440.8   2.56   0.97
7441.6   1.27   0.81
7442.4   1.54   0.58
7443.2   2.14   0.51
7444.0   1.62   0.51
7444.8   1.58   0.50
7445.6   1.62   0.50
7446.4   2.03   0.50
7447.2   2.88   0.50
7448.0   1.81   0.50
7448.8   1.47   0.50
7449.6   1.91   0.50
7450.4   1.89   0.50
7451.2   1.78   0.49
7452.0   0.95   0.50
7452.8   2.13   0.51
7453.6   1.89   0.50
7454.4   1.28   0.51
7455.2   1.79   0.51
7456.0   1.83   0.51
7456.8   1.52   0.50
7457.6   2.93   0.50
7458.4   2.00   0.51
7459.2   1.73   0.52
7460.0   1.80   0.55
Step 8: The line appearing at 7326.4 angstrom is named Mg II 2798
